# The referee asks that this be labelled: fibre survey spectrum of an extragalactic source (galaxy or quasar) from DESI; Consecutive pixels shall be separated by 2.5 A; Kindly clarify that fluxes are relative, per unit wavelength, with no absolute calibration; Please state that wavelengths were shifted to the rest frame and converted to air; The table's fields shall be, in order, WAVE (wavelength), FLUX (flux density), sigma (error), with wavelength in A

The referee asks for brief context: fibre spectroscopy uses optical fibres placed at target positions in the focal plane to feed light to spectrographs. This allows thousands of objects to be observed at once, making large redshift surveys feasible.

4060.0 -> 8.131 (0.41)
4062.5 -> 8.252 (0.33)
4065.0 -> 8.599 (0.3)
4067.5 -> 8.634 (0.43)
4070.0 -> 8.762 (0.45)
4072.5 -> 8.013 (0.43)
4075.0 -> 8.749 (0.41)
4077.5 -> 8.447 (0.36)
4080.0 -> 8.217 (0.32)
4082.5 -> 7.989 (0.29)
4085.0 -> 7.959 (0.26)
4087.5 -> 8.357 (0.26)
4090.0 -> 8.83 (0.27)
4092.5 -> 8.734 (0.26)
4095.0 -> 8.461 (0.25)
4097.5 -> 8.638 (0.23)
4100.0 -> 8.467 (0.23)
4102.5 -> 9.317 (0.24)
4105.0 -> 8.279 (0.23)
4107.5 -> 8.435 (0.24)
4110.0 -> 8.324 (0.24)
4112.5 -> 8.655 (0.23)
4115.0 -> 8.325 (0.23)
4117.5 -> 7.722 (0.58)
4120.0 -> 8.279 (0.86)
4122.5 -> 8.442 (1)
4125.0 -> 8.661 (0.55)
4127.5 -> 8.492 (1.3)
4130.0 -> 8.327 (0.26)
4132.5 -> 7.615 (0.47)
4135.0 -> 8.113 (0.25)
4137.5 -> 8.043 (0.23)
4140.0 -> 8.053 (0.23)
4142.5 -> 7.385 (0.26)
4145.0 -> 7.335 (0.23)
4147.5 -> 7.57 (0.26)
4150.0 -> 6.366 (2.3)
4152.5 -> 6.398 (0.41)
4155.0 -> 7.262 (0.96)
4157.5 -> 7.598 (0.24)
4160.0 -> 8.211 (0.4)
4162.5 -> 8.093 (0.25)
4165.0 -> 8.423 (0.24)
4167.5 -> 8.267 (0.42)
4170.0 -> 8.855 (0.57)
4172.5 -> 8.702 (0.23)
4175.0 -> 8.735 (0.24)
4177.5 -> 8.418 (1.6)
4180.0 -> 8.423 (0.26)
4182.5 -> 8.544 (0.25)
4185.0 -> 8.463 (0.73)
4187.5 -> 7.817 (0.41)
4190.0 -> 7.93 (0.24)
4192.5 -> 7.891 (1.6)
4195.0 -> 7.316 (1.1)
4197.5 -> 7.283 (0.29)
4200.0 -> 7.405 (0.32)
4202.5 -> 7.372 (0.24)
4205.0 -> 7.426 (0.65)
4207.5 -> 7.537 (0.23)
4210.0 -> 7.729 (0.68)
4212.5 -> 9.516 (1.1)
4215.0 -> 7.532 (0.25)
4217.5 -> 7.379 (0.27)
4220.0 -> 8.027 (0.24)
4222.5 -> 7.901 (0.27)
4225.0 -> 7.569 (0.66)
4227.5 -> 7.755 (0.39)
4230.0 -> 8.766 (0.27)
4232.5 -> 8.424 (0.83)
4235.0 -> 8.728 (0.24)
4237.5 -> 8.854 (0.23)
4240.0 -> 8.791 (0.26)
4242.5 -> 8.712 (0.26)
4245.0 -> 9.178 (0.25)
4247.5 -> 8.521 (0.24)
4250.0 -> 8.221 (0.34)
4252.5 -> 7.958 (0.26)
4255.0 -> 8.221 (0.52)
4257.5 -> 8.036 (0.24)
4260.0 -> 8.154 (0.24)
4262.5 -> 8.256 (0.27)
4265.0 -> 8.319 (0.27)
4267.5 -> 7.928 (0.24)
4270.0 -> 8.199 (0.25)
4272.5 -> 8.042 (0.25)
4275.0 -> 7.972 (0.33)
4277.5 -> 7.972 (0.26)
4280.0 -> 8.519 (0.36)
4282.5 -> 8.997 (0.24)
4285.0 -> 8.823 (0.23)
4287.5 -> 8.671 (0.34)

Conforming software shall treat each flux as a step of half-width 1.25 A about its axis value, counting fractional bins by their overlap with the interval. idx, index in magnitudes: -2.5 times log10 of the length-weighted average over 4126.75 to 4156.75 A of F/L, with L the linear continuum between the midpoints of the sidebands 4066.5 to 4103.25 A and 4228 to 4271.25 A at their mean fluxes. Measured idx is 0.12 mag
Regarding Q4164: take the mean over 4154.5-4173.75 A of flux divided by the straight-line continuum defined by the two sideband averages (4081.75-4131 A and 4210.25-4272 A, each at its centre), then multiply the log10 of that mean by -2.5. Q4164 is 0.02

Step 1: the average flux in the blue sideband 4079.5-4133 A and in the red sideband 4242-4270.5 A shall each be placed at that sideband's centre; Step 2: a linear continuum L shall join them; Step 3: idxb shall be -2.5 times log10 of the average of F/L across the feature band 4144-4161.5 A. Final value 0.15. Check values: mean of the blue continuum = 8.4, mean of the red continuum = 8.3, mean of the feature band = 7.26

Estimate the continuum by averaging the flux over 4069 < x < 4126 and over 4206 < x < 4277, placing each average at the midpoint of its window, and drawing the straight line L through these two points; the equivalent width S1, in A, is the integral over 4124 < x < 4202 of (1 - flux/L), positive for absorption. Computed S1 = 3.8 A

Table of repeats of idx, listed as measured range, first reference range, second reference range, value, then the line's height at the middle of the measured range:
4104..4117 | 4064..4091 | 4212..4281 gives 0.001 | 8.38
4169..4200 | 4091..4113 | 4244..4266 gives 0.036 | 8.44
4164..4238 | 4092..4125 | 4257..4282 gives 0.027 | 8.3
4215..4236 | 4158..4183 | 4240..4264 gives 0.049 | 8.4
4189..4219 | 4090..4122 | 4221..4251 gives 0.103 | 8.46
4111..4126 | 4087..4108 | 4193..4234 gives 0.018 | 8.48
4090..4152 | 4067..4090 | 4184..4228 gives 0.001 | 8.16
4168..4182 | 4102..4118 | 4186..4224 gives -0.085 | 7.96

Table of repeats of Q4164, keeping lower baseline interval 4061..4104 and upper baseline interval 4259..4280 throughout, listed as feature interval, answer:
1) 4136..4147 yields 0.09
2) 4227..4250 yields -0.06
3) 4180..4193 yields 0.02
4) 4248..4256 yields 0.00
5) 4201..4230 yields 0.05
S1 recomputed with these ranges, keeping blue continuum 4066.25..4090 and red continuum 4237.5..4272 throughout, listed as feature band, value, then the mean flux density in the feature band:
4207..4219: 0.6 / 7.97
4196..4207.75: 1.4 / 7.39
